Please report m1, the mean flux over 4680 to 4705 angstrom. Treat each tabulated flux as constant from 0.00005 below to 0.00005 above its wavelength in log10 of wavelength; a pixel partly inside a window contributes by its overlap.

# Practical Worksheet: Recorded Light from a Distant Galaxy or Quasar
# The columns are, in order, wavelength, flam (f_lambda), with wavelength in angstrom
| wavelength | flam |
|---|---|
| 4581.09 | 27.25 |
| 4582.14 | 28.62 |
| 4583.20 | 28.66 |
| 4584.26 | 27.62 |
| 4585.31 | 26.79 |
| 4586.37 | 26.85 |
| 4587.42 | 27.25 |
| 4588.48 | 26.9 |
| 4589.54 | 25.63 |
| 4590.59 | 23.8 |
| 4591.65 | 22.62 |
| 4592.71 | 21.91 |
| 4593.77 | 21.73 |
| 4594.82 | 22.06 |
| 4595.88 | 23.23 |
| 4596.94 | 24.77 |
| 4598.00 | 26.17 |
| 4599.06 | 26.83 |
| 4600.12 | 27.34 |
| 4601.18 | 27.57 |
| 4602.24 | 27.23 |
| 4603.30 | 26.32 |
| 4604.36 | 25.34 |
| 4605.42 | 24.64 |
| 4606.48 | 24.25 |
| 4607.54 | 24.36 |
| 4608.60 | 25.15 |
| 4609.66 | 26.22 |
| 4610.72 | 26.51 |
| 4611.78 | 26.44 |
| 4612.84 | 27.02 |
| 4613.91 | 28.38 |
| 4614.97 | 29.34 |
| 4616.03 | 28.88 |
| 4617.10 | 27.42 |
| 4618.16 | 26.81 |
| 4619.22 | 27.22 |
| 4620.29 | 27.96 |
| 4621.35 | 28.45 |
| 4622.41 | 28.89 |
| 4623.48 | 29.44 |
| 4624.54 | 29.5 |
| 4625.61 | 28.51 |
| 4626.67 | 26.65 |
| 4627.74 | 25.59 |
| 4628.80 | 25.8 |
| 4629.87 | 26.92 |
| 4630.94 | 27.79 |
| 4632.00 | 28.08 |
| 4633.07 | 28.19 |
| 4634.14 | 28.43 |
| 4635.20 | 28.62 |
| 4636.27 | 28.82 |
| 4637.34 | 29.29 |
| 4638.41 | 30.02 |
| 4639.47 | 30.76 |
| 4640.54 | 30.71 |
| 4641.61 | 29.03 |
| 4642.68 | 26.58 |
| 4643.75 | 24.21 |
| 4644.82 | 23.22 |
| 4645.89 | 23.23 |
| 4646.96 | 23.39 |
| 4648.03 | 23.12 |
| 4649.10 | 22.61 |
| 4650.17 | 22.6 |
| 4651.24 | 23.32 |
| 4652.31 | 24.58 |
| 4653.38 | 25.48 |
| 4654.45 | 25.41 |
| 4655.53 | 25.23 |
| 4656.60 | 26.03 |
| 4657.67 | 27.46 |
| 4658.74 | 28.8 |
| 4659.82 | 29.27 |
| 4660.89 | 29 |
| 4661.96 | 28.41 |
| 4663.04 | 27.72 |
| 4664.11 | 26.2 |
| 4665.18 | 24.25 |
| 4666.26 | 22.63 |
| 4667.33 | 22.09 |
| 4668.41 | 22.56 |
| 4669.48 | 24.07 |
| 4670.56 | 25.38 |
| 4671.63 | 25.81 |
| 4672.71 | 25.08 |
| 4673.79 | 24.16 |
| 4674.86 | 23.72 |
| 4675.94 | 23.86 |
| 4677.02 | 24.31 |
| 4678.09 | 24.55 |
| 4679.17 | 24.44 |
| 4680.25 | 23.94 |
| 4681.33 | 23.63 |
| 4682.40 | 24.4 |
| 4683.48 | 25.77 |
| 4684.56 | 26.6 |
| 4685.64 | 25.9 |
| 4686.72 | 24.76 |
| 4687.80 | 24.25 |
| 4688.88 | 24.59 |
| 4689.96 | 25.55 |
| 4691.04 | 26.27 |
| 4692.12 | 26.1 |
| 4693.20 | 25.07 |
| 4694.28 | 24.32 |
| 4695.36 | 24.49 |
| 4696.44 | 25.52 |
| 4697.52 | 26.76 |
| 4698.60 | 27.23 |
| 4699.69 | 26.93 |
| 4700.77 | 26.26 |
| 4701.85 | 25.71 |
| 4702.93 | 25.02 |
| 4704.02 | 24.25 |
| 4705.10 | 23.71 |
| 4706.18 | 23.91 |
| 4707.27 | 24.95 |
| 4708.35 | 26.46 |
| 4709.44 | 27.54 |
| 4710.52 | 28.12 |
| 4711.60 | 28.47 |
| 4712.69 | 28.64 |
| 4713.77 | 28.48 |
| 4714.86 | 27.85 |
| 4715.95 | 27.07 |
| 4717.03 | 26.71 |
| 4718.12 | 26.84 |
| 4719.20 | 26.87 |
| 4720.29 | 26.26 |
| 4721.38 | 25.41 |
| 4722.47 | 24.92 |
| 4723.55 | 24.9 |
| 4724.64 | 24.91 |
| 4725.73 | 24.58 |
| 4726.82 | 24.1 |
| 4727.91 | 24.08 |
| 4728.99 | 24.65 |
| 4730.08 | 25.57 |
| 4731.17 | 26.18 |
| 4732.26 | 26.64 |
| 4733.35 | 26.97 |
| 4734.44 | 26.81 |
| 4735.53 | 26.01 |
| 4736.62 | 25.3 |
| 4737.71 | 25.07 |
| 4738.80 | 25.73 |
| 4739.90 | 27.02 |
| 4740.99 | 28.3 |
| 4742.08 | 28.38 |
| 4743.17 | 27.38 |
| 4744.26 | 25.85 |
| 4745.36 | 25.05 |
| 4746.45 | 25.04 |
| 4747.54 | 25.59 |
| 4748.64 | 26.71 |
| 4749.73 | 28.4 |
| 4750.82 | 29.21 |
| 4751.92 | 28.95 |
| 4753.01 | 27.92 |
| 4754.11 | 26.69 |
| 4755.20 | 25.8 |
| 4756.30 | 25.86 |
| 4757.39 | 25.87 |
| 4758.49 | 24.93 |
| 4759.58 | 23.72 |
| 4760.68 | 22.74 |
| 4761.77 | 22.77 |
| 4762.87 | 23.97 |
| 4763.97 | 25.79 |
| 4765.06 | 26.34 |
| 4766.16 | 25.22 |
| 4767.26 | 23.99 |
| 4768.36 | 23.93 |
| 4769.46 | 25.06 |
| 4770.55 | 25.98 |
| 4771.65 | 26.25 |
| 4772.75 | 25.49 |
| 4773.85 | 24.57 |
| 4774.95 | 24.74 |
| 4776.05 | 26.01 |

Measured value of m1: 25.4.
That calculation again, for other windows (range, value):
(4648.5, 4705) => 25.2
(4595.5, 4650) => 26.9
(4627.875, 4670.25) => 26.2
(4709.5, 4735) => 26.3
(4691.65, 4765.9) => 26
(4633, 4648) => 27.3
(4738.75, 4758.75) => 26.8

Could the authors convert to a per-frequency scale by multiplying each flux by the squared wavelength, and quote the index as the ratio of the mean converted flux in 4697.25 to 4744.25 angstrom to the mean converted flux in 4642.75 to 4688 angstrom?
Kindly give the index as 1.08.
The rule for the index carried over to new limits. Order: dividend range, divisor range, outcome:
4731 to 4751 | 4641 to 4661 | 1.09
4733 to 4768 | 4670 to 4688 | 1.08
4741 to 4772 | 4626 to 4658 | 1.03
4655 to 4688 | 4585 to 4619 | 1.01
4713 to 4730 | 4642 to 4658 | 1.09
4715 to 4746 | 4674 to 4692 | 1.07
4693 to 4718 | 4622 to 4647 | 0.98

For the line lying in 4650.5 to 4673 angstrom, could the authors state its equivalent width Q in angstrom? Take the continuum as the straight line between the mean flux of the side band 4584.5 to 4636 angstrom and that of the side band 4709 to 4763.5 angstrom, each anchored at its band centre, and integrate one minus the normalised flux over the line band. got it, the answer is 0.65 angstrom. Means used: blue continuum 26.5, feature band 25.6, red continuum 26.2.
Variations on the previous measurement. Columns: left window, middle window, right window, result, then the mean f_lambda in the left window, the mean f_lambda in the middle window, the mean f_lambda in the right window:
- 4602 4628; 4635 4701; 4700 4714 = 2.5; 27.1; 25.6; 26.3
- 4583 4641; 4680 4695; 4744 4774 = 0.6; 26.9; 25.1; 25.6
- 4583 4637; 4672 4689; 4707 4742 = 1.2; 26.6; 24.6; 26.3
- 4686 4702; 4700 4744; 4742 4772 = -0.8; 25.6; 26.2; 25.8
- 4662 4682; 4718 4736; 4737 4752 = 0.4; 24.5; 25.6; 26.8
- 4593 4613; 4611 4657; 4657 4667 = -1.3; 25.4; 26.9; 27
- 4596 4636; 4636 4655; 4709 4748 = 0.7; 27.1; 25.9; 26.3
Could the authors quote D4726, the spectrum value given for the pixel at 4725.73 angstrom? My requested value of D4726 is 24.58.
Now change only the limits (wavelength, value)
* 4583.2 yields 28.66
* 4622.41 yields 28.89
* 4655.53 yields 25.23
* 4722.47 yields 24.92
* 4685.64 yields 25.9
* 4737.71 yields 25.07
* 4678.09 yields 24.55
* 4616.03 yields 28.88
